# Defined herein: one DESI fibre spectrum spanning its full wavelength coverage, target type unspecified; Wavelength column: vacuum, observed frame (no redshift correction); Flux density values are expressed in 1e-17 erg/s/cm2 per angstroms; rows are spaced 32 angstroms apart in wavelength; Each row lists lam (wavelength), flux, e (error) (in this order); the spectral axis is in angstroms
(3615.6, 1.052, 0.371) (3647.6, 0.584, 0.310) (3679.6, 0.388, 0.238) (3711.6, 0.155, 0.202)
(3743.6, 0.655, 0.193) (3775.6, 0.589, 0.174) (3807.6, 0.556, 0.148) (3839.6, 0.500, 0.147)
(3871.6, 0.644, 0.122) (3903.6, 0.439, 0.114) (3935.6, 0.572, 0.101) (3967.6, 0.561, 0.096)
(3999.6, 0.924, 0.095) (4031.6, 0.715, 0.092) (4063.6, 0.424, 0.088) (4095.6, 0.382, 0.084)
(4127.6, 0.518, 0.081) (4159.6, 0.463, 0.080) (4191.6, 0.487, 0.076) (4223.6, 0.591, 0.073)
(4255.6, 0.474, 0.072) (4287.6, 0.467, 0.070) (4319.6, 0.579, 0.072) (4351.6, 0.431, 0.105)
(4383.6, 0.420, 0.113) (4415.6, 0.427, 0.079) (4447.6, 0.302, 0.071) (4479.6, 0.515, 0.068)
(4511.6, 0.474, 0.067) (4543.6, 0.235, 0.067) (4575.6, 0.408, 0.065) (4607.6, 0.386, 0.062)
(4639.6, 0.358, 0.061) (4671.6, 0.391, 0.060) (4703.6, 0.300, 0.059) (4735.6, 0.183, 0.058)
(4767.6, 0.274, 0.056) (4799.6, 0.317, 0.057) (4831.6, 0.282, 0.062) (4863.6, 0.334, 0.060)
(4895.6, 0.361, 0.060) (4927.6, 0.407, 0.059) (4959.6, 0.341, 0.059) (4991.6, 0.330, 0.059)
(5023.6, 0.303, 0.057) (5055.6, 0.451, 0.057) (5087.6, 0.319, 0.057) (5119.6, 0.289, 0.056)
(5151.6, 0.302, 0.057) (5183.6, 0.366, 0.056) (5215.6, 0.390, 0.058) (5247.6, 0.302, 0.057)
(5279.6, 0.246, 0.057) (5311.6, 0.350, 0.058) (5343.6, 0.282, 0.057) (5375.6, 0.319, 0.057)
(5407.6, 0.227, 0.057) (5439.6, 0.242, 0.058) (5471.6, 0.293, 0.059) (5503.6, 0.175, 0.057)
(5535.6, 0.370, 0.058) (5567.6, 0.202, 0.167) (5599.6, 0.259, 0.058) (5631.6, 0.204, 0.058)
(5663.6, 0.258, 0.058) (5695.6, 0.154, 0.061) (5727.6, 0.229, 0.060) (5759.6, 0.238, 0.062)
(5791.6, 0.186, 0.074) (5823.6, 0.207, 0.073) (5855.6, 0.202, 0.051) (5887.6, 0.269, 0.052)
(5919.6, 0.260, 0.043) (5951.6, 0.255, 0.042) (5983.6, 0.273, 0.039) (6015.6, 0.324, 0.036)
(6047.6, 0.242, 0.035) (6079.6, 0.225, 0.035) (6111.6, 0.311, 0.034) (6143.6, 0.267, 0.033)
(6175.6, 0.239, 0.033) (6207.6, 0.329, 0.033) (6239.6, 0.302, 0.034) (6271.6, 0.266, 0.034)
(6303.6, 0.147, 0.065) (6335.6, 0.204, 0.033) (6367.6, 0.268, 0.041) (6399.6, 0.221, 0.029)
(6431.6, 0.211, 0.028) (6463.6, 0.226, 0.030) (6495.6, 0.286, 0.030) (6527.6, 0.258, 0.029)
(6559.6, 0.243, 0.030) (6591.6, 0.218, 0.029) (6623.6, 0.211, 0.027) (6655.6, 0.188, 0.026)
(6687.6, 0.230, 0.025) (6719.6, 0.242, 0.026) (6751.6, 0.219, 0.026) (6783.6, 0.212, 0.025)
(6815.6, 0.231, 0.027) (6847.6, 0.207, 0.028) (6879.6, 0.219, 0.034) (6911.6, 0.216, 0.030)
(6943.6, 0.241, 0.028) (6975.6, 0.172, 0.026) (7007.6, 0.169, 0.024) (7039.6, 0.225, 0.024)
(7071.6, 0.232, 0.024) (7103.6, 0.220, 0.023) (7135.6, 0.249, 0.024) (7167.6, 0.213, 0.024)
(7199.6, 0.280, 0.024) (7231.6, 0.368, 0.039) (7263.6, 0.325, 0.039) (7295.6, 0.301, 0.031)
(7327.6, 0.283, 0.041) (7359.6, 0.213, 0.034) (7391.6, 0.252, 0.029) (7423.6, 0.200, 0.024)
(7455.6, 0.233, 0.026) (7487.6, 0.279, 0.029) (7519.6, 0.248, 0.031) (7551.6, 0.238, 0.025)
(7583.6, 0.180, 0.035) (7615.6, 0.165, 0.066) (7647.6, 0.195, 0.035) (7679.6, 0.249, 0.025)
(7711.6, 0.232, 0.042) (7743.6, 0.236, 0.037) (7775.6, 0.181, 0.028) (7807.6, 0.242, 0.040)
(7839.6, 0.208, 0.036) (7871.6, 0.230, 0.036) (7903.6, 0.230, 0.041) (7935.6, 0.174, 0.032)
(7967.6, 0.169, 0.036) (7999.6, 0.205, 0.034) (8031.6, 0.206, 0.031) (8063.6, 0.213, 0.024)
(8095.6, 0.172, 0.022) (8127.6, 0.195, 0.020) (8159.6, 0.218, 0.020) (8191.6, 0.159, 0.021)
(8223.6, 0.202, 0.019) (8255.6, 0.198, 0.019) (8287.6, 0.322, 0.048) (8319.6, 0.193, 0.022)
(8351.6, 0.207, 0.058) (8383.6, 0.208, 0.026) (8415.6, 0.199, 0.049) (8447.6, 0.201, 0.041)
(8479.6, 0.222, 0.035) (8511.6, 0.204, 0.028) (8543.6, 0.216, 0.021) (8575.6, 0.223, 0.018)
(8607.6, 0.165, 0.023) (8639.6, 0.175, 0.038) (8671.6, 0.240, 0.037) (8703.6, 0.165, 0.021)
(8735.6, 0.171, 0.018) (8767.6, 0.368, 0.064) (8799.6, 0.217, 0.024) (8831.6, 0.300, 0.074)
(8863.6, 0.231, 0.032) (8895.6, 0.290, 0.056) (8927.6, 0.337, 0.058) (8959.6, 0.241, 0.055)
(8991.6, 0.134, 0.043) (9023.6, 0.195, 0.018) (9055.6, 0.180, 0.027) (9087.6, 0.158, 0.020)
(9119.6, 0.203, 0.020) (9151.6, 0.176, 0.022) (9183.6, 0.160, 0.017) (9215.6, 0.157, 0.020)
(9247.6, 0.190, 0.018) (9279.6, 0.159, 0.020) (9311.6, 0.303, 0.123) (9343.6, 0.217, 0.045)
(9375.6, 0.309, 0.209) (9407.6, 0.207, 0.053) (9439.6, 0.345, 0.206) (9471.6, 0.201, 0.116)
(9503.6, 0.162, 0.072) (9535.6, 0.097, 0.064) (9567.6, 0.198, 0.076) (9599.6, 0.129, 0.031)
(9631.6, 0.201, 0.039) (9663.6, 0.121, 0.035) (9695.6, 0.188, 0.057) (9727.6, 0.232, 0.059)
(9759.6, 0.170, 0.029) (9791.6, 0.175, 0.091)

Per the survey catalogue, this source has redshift 1.59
